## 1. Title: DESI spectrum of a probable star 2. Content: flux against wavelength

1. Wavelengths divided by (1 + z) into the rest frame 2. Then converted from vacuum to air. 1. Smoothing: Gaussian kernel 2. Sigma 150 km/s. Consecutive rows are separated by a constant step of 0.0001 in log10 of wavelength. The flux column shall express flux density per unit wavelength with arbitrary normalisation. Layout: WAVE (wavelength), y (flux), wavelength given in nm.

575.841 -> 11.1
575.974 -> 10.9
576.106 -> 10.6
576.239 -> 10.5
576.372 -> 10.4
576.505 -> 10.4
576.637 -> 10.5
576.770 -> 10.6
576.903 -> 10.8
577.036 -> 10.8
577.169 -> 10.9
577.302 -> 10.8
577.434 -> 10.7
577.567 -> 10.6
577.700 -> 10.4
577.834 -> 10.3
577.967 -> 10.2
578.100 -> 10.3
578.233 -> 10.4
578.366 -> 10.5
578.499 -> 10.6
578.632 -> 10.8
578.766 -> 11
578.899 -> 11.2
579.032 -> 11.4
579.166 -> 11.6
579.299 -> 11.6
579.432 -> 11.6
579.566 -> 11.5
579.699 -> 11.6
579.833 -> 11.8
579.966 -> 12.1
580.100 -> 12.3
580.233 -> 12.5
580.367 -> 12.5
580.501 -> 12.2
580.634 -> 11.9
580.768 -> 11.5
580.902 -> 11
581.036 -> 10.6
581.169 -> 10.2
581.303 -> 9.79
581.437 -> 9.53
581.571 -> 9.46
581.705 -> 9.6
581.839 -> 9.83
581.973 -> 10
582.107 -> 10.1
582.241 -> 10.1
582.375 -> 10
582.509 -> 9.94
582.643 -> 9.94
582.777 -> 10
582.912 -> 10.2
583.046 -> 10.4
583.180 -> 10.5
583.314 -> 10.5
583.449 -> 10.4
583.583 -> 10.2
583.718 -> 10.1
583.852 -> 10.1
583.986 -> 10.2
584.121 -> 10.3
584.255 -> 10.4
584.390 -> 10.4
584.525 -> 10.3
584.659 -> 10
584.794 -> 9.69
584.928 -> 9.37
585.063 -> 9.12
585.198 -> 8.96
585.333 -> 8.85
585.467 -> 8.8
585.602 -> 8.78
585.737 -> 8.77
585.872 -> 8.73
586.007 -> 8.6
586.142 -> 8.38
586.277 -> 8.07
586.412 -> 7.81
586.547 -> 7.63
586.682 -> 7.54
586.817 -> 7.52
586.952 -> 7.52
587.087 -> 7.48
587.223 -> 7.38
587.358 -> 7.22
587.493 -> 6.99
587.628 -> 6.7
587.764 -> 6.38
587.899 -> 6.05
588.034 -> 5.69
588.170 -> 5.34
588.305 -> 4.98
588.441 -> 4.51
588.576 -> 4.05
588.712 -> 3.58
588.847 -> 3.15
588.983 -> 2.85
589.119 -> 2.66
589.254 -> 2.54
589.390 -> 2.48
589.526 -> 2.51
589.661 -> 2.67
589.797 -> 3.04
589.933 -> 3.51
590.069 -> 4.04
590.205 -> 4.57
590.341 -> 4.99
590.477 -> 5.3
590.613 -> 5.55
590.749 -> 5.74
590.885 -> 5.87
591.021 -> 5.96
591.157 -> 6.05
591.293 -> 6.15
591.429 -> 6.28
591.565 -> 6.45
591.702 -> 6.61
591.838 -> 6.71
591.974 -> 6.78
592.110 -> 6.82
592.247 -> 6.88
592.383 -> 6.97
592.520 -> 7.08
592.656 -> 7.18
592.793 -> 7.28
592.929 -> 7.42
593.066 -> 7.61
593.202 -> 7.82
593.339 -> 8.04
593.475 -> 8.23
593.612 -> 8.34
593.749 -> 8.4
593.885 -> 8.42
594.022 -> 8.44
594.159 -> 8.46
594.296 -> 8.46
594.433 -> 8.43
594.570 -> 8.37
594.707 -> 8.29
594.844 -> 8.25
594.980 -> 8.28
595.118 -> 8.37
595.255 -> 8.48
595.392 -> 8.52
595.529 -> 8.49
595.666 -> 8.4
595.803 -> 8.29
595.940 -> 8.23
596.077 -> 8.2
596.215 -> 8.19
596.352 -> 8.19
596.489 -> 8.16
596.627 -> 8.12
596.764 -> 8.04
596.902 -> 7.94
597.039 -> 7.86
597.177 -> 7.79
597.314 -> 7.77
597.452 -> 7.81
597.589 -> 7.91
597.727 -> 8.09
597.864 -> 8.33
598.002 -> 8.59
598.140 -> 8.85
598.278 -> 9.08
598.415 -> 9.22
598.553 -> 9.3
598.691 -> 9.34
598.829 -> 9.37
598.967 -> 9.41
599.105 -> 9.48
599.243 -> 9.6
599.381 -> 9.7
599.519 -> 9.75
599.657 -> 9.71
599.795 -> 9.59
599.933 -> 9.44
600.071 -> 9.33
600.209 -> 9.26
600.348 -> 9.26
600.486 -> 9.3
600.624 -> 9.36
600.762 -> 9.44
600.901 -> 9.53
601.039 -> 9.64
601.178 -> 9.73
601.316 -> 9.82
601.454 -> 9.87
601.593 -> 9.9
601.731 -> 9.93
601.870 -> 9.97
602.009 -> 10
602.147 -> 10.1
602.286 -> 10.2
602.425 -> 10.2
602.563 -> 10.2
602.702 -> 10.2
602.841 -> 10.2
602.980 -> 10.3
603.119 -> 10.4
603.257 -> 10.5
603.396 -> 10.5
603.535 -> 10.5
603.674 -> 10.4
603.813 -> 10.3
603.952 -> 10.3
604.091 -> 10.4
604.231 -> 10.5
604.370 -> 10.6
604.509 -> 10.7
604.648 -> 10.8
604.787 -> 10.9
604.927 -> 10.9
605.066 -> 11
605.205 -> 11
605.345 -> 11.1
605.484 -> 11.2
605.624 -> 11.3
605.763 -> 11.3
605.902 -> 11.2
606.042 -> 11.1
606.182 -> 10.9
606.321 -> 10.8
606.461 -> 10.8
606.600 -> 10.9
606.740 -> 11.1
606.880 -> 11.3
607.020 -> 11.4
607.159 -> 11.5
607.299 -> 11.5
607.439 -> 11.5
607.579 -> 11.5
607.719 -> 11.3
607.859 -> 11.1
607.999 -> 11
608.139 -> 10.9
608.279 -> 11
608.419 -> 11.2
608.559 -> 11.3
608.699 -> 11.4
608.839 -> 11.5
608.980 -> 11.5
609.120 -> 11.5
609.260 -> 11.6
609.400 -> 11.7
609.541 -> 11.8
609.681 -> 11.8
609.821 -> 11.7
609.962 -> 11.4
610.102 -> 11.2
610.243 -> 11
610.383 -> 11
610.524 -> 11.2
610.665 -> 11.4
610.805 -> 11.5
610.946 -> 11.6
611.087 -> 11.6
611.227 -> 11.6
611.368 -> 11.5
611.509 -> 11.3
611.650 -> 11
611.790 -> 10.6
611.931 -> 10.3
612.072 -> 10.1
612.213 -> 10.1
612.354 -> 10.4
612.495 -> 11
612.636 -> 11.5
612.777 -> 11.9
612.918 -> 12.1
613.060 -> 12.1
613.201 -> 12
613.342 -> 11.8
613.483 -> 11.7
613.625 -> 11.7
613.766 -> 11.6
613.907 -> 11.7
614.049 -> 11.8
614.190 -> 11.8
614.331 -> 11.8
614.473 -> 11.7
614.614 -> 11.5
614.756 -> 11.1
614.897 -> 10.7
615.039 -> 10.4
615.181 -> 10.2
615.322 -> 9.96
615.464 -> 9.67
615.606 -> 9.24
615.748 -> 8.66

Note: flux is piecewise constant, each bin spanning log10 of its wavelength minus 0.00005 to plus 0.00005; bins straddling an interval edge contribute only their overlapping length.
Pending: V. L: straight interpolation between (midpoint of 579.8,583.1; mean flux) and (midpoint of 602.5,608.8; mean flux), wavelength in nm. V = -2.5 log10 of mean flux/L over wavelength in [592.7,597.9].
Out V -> 0.307 mag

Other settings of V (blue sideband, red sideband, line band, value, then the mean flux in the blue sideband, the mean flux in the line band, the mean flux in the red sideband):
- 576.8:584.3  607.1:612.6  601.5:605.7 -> 0.06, 10.7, 10.5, 11.2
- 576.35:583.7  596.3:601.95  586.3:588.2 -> 0.40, 10.7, 7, 9.05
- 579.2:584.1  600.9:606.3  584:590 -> 0.49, 10.7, 6.78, 10.5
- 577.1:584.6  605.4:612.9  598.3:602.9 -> 0.15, 10.7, 9.67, 11.2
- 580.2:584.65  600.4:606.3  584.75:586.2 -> 0.17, 10.4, 8.9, 10.4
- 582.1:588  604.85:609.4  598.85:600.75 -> 0.11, 8.98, 9.47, 11.2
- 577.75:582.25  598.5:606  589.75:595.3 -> 0.45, 10.9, 6.94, 10.1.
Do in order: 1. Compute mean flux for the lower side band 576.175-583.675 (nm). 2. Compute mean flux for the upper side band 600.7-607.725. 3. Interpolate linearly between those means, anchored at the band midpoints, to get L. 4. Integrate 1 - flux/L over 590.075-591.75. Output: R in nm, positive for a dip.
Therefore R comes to 0.78 nm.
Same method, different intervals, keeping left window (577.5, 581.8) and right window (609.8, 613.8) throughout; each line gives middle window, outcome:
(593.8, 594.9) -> 0.271 nm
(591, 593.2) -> 0.852 nm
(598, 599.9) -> 0.305 nm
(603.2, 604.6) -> 0.094 nm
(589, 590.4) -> 0.987 nm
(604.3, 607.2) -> 0.054 nm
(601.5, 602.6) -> 0.113 nm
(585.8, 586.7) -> 0.238 nm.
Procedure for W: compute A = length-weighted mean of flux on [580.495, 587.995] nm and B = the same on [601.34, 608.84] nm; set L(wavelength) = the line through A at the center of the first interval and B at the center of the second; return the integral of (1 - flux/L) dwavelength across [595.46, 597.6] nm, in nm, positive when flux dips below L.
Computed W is 0.43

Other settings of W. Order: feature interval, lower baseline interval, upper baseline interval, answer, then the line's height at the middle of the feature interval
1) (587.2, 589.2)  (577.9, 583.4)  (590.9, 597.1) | 0.88 nm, 9.06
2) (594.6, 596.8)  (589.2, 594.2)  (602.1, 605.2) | -0.20 nm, 7.59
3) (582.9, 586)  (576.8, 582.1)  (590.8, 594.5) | -0.06 nm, 9.55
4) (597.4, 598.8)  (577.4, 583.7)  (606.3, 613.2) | 0.30 nm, 11.1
